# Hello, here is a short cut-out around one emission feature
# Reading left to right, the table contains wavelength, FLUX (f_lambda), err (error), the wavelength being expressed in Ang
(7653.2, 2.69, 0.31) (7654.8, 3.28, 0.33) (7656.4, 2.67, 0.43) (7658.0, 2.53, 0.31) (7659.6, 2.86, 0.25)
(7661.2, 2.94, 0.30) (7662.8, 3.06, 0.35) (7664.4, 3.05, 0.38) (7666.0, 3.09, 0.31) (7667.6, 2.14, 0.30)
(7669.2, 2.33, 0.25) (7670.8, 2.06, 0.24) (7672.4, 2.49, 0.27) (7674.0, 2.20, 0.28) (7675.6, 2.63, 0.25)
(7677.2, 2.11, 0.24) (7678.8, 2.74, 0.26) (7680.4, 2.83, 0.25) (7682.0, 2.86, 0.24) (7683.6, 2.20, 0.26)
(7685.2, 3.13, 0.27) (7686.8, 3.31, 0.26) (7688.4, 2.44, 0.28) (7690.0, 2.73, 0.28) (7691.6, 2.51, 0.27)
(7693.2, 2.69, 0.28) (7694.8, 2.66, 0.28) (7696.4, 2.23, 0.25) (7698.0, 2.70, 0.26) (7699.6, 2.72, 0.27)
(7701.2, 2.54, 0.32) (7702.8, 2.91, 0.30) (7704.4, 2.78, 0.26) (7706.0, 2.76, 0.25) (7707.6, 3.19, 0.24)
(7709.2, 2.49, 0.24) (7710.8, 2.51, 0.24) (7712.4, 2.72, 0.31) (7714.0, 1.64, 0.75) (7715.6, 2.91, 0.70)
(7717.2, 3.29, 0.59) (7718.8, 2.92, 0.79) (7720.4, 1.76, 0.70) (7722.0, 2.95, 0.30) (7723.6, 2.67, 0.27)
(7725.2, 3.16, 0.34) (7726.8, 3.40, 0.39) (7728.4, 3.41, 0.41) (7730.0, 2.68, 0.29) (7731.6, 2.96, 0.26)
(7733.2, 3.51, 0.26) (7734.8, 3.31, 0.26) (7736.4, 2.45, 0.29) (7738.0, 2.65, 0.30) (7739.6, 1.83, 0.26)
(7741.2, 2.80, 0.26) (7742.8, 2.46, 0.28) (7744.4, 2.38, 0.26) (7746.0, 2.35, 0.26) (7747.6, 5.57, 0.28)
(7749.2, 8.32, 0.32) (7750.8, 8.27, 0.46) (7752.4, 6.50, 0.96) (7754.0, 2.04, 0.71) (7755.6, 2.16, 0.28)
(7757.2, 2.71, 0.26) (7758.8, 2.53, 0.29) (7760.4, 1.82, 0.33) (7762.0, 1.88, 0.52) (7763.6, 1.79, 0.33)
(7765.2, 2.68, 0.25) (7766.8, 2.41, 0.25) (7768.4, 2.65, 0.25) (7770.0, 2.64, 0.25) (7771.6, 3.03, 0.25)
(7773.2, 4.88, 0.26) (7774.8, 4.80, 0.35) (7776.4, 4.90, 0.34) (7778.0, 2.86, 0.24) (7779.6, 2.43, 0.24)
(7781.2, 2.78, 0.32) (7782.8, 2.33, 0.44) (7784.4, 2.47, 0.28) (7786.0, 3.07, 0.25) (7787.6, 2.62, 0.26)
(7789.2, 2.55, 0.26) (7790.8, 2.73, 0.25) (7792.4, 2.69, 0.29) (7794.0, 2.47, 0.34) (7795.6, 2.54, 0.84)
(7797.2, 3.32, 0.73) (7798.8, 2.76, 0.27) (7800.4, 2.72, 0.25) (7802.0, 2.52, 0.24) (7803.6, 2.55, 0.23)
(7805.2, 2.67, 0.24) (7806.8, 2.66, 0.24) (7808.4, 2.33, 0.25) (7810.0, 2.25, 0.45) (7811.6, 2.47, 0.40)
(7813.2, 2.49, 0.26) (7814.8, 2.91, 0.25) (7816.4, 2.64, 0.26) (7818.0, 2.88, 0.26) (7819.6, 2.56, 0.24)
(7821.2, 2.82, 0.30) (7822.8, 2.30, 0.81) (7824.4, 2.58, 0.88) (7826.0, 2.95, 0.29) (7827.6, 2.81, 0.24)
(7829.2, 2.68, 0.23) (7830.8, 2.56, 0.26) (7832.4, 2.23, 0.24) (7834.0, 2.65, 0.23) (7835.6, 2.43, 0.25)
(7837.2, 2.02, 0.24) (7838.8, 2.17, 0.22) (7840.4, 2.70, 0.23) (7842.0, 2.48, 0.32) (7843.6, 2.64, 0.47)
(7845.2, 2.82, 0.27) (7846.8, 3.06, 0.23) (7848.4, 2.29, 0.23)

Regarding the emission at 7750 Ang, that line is H-alpha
